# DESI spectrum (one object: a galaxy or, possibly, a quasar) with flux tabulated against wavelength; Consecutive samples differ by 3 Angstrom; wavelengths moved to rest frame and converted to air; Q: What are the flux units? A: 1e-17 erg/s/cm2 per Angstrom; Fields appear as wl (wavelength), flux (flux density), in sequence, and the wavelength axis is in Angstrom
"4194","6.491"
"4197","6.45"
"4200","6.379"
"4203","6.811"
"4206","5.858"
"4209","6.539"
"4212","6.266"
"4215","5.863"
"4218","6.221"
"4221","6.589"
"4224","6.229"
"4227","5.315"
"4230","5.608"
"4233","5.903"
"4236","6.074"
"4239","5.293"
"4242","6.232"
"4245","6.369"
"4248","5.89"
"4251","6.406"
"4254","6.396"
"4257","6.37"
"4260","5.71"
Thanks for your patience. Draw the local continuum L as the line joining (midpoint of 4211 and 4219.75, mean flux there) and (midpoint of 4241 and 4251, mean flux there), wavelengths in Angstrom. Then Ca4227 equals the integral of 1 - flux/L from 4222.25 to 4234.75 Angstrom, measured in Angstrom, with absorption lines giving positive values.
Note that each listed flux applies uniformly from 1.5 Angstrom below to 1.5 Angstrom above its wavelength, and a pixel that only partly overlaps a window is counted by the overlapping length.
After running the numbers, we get 0.75 Angstrom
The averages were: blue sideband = 6.12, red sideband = 6.2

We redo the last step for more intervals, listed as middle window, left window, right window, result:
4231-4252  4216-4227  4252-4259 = 0.90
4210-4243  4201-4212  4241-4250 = 1.62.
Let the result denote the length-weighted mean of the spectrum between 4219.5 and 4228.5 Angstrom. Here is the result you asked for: 6.04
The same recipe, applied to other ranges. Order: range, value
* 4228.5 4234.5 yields 5.76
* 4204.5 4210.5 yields 6.2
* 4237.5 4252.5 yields 6.04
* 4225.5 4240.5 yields 5.64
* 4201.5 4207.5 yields 6.33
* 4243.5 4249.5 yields 6.13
